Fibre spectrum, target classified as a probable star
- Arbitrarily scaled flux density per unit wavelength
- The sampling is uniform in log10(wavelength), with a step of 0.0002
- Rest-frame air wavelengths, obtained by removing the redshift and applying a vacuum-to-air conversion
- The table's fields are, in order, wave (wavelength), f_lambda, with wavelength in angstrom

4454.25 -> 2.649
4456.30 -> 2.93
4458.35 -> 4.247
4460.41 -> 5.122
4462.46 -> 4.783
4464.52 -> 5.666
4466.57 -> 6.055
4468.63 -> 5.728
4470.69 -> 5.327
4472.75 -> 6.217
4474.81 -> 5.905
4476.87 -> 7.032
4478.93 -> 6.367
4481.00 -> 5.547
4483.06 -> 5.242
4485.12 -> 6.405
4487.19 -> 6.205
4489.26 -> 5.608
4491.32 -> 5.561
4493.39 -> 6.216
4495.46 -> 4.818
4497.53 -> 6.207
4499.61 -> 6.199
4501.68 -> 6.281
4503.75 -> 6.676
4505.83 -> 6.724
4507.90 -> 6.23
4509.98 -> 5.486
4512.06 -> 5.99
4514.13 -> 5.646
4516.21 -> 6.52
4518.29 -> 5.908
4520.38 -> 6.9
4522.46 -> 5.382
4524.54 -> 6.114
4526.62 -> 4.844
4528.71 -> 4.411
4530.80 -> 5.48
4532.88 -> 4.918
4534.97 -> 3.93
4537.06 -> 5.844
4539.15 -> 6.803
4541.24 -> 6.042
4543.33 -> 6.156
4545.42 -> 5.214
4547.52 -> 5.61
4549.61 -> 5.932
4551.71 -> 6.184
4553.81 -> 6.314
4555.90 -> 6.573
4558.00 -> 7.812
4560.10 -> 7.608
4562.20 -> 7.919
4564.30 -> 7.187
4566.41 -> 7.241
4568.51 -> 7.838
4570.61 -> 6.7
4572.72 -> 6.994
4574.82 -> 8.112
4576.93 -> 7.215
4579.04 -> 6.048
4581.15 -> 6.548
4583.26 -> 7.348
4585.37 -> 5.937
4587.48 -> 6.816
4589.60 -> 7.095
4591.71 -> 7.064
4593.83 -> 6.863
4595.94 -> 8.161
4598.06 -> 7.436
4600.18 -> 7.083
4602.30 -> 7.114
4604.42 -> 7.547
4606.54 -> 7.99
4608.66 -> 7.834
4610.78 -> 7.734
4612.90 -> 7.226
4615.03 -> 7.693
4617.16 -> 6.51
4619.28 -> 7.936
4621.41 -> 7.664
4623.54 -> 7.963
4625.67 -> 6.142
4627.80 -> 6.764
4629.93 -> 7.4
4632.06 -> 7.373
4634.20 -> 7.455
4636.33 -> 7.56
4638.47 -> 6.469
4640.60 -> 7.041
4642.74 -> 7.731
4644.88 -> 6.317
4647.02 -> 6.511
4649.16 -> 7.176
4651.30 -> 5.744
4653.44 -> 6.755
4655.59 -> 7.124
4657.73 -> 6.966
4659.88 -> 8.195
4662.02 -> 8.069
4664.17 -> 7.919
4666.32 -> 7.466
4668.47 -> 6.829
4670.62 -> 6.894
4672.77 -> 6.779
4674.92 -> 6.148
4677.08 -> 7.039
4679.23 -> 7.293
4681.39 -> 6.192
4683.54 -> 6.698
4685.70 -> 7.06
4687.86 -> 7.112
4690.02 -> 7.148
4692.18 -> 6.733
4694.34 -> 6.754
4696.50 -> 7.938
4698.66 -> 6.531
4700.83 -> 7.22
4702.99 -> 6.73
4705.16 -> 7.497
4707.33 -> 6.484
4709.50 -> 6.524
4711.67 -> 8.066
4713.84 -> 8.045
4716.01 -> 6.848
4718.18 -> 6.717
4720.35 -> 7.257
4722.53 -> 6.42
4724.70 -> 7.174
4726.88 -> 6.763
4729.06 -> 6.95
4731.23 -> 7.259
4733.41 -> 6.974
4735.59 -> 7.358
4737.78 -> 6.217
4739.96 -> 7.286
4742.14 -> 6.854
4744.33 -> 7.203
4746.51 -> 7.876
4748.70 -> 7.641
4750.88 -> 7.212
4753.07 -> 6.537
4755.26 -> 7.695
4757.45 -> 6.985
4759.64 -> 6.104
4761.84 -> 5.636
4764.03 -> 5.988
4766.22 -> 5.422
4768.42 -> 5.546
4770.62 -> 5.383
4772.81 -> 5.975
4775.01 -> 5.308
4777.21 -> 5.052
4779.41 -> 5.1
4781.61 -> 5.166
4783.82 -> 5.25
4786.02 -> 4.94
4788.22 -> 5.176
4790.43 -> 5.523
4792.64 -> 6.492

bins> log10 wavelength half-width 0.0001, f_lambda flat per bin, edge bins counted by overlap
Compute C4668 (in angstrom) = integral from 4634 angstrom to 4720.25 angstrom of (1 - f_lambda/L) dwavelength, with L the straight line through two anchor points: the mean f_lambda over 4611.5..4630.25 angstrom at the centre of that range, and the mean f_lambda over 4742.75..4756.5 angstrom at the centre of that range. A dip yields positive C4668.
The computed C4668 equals 2.97 angstrom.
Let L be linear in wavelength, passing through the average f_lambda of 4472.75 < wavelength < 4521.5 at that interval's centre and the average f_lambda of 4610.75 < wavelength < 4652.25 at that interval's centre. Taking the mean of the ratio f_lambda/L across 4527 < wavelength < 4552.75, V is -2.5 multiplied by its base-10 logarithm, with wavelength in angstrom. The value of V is 0.16 mag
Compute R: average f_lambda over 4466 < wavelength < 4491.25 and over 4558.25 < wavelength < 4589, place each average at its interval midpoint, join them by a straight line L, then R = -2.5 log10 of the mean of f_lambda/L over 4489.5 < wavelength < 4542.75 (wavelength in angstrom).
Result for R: 0.11 mag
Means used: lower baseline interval 5.95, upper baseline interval 7.12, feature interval 5.81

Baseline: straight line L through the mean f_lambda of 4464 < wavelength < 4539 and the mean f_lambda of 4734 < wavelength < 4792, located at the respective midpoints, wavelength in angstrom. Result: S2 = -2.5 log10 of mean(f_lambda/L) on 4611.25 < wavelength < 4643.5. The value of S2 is -0.21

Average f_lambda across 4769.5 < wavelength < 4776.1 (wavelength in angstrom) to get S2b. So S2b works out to 5.56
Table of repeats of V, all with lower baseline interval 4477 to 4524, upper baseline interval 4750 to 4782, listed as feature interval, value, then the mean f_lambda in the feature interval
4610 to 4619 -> -0.22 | 7.33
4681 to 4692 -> -0.15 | 6.87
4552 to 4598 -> -0.18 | 7.11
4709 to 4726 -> -0.20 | 7.15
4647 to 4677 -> -0.18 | 7.06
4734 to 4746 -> -0.18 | 7.02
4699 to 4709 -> -0.16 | 6.92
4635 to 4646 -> -0.18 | 7.03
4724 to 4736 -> -0.18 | 7.06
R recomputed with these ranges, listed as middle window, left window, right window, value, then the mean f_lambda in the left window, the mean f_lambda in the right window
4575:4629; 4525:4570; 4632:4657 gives -0.09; 6.19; 6.92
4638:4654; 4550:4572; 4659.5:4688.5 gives 0.06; 7.1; 7.09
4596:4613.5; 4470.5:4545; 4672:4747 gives -0.18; 5.87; 7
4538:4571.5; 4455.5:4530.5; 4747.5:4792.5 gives -0.16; 5.74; 5.9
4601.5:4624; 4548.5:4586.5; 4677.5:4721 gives -0.08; 6.97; 7.04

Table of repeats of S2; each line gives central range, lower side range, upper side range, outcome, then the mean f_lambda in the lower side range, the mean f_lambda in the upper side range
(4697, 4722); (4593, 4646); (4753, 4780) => -0.10 mag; 7.32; 5.89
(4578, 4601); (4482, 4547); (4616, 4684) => -0.07 mag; 5.8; 7.07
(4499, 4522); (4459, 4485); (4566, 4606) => 0.00 mag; 5.75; 7.12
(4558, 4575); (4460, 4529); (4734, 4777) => -0.22 mag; 5.89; 6.51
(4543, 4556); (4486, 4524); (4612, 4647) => 0.09 mag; 6.03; 7.18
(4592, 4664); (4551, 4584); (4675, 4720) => -0.03 mag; 7.11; 7.02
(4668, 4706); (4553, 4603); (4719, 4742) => 0.01 mag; 7.13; 6.96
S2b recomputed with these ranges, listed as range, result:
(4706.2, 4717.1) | 7.19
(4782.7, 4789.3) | 5.12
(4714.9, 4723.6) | 6.82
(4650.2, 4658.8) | 6.65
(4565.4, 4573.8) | 7.2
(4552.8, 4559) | 6.9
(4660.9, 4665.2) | 8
